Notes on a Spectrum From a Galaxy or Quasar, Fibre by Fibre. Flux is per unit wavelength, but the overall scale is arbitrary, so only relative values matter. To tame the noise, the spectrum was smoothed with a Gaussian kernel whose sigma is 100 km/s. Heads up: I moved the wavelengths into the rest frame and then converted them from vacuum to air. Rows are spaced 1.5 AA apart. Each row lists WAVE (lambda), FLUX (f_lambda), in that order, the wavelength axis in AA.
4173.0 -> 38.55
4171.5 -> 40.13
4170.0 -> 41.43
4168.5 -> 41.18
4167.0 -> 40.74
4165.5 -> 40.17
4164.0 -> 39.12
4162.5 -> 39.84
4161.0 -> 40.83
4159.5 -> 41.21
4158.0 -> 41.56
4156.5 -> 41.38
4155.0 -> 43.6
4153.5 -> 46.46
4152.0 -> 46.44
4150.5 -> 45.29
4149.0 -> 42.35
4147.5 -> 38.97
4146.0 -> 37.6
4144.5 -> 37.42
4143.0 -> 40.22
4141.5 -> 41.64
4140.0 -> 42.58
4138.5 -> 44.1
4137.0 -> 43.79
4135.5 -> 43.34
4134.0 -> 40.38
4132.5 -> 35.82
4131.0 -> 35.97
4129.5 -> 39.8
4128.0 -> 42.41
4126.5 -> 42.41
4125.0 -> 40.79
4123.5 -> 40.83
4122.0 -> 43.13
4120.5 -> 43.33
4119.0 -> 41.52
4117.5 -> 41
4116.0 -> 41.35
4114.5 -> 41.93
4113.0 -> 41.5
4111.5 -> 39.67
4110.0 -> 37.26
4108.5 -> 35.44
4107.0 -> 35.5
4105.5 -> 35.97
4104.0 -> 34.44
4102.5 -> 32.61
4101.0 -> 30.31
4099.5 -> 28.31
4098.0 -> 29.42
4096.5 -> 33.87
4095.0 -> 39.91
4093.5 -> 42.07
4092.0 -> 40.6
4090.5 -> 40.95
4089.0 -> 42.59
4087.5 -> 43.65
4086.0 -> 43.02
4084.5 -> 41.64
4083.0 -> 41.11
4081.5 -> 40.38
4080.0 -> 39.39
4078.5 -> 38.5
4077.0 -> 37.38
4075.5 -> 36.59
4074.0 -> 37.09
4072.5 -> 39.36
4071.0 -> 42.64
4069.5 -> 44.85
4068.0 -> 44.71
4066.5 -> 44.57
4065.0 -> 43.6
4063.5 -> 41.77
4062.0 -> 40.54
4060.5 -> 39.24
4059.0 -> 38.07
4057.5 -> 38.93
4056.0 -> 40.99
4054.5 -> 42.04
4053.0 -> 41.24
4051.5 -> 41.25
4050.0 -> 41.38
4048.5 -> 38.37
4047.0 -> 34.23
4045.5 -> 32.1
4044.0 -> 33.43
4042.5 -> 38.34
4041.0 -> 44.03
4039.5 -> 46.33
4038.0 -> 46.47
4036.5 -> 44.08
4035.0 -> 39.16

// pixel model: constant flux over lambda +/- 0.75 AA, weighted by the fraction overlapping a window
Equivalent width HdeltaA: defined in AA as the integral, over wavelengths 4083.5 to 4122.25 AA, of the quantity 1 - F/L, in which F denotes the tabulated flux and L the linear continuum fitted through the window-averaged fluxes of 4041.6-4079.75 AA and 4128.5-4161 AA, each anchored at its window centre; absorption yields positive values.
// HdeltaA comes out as 2.0 AA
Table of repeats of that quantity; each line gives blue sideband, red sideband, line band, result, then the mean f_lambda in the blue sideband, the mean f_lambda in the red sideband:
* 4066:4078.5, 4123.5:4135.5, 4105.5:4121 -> 0.2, 40.7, 40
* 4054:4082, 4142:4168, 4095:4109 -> 2.6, 40.5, 41.4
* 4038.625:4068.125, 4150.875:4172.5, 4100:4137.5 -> 1.8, 40.2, 41.7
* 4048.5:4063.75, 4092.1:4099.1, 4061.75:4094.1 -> -2.6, 40.4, 36.3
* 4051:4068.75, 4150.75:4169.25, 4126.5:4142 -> 0.3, 41.4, 42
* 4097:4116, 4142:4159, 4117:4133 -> -1.1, 35.4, 41.9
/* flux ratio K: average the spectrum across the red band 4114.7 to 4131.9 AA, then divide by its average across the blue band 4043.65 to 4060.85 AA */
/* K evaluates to 1.1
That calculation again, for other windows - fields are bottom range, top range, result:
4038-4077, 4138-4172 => 1.03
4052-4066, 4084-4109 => 0.91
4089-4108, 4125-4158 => 1.17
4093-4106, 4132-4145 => 1.21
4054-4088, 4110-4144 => 1.01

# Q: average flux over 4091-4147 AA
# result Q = 38.9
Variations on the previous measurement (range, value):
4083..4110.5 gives 37.2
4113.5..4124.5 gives 41.8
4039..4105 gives 39.2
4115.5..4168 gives 41.4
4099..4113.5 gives 35.1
